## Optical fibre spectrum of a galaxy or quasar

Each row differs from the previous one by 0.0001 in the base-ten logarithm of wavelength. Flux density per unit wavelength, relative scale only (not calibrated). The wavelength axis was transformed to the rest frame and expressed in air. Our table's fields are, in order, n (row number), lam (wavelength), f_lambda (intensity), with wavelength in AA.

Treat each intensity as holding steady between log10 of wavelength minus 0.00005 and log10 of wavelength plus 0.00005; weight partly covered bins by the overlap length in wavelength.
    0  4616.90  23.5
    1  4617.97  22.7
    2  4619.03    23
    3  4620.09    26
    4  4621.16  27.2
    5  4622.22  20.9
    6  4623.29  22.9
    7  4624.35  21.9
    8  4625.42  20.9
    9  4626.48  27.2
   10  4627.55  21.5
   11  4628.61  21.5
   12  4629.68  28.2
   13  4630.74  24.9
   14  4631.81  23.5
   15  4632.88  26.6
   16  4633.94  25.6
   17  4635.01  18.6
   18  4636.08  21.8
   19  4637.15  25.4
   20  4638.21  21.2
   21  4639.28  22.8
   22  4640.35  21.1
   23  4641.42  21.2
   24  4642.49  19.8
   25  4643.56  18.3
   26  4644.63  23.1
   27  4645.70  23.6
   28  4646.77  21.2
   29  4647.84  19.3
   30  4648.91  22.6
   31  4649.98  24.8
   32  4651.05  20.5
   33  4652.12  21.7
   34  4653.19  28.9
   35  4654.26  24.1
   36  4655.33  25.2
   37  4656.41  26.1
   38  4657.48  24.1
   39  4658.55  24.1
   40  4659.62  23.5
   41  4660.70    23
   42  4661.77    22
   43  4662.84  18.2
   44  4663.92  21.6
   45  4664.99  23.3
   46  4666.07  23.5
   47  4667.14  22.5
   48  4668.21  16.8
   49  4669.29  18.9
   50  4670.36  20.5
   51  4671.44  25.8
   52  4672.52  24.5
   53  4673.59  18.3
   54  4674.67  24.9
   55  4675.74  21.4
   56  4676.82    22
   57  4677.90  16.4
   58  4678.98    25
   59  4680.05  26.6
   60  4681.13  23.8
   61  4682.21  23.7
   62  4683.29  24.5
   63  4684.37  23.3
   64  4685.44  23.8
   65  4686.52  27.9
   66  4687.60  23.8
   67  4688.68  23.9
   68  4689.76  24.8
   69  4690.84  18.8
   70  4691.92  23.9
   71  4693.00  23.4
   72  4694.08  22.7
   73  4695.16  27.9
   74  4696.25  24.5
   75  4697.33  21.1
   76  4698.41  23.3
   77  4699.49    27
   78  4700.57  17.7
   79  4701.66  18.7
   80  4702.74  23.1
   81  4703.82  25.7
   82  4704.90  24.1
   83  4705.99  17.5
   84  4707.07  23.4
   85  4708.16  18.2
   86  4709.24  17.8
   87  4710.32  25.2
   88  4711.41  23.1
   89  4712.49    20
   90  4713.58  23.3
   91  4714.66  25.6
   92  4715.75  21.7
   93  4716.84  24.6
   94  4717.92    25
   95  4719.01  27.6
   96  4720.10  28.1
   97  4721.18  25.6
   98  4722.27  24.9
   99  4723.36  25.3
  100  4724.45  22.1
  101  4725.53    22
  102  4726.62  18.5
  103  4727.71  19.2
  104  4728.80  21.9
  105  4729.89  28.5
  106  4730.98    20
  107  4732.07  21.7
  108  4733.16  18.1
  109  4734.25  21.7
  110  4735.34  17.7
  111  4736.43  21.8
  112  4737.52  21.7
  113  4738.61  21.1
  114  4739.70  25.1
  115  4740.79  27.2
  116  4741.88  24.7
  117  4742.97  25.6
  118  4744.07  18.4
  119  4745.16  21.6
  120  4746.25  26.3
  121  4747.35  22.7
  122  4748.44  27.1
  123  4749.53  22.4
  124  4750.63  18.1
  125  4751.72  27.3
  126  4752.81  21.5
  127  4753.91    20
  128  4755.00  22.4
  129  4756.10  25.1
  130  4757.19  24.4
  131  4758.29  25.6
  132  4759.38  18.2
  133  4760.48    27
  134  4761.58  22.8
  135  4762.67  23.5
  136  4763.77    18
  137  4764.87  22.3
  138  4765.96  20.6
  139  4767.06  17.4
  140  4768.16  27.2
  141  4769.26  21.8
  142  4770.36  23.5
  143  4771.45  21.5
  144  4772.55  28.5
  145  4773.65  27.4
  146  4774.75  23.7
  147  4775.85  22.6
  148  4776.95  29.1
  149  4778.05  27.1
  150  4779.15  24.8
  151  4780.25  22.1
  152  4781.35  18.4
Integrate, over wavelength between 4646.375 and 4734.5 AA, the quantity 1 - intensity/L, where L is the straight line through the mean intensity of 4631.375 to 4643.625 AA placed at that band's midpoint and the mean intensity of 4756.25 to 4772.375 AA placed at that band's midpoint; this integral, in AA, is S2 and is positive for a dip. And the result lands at -1.66 AA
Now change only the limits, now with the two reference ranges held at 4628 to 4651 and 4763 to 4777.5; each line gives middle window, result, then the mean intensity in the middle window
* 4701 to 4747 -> 0.8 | 22.7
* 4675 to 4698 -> -0.6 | 23.5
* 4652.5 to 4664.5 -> -0.5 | 23.7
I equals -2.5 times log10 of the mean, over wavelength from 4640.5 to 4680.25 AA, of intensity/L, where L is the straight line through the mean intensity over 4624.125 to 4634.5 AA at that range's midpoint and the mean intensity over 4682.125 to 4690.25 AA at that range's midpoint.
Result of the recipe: 0.10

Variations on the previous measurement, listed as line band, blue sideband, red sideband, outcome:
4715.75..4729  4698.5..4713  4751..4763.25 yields -0.07 mag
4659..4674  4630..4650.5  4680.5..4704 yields 0.06 mag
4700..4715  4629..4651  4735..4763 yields 0.06 mag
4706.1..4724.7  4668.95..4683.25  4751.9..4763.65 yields -0.03 mag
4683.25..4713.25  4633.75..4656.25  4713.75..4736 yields 0.00 mag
